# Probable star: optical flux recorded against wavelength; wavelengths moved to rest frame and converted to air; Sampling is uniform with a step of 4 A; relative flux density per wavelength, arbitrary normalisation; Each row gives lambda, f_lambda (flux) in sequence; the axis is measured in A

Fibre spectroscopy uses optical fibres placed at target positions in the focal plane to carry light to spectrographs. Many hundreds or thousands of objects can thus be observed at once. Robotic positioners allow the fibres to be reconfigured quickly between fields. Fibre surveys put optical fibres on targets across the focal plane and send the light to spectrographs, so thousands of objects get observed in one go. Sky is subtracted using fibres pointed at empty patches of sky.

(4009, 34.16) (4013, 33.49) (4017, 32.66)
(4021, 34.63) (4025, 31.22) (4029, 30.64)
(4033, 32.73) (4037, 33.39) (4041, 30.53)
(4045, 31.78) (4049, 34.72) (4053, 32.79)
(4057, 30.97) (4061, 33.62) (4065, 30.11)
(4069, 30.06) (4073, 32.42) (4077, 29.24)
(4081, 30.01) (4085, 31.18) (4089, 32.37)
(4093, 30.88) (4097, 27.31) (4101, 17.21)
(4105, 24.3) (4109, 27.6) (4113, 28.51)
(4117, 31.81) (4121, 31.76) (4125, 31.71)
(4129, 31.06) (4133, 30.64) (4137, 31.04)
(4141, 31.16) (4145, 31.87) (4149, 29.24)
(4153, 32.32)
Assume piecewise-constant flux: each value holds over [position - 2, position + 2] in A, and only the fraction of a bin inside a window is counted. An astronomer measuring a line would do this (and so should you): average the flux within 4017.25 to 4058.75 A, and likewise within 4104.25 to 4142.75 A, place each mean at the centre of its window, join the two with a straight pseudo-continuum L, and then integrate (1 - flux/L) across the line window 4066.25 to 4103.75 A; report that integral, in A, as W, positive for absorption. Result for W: 2.7 A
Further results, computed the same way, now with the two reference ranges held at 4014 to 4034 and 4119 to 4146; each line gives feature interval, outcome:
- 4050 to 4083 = 0.7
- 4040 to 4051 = -0.1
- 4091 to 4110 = 3.8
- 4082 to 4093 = 0.1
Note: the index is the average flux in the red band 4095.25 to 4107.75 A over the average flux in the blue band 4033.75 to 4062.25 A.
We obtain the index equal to 0.7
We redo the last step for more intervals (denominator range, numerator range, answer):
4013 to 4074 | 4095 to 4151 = 0.90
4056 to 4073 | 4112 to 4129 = 0.99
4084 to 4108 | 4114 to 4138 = 1.15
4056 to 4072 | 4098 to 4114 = 0.78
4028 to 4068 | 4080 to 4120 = 0.88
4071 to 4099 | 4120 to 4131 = 1.03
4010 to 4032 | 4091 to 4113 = 0.79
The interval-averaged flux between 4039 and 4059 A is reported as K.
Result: 32.2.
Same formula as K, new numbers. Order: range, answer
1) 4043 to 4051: 33.2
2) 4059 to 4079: 31.1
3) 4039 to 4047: 31.2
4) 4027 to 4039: 32.3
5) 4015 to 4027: 32.8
